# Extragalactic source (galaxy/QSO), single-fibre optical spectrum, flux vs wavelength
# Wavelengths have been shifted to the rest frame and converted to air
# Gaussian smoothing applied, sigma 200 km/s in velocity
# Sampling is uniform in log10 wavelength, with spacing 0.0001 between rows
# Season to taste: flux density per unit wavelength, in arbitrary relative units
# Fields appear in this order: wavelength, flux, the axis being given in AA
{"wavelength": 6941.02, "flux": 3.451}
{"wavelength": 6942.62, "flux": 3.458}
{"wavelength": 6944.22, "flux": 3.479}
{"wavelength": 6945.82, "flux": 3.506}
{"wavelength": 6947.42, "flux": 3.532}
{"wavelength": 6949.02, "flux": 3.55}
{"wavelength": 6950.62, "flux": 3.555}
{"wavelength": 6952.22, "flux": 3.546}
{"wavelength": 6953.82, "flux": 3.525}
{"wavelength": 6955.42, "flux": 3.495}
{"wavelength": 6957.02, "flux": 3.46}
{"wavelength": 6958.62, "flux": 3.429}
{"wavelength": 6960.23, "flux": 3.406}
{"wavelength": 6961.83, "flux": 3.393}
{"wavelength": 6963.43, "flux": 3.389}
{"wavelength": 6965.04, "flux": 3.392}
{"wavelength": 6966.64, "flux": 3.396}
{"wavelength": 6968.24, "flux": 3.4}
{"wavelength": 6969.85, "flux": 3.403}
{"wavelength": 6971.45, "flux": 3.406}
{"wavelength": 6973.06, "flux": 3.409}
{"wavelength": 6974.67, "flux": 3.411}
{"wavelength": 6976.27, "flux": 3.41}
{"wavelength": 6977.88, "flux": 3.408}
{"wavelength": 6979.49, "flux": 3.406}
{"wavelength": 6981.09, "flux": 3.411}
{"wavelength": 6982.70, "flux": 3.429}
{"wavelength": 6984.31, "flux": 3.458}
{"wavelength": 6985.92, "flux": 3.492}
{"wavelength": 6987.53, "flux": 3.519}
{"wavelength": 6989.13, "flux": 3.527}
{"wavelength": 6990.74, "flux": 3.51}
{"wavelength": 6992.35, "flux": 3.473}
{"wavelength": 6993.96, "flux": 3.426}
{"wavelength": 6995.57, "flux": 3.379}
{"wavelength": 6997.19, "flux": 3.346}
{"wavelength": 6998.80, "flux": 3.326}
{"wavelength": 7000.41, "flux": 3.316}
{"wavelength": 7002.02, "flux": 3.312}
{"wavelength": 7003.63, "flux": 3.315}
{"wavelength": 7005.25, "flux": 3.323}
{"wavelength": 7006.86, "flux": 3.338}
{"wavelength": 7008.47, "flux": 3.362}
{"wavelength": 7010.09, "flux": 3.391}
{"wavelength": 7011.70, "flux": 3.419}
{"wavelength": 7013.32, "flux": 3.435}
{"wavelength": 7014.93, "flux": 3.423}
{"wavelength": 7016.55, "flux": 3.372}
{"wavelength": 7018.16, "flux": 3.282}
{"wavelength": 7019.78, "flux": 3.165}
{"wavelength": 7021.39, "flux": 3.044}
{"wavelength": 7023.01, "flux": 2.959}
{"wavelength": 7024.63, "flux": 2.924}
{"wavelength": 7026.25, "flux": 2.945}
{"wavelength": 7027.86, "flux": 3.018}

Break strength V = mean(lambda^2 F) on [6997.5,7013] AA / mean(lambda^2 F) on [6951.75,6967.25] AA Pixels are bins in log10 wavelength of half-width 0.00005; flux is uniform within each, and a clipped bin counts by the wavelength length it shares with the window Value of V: 0.99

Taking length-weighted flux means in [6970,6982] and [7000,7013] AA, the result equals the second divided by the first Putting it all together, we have 0.98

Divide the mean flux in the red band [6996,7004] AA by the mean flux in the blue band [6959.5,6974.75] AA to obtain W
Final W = 0.98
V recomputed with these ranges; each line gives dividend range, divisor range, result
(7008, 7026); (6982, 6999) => 0.95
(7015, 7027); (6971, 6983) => 0.93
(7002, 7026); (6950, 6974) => 0.96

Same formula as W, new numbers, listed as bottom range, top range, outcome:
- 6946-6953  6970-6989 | 0.97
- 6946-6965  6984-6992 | 1.01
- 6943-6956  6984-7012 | 0.97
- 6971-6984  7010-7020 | 0.99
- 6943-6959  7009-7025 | 0.93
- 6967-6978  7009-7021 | 0.98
